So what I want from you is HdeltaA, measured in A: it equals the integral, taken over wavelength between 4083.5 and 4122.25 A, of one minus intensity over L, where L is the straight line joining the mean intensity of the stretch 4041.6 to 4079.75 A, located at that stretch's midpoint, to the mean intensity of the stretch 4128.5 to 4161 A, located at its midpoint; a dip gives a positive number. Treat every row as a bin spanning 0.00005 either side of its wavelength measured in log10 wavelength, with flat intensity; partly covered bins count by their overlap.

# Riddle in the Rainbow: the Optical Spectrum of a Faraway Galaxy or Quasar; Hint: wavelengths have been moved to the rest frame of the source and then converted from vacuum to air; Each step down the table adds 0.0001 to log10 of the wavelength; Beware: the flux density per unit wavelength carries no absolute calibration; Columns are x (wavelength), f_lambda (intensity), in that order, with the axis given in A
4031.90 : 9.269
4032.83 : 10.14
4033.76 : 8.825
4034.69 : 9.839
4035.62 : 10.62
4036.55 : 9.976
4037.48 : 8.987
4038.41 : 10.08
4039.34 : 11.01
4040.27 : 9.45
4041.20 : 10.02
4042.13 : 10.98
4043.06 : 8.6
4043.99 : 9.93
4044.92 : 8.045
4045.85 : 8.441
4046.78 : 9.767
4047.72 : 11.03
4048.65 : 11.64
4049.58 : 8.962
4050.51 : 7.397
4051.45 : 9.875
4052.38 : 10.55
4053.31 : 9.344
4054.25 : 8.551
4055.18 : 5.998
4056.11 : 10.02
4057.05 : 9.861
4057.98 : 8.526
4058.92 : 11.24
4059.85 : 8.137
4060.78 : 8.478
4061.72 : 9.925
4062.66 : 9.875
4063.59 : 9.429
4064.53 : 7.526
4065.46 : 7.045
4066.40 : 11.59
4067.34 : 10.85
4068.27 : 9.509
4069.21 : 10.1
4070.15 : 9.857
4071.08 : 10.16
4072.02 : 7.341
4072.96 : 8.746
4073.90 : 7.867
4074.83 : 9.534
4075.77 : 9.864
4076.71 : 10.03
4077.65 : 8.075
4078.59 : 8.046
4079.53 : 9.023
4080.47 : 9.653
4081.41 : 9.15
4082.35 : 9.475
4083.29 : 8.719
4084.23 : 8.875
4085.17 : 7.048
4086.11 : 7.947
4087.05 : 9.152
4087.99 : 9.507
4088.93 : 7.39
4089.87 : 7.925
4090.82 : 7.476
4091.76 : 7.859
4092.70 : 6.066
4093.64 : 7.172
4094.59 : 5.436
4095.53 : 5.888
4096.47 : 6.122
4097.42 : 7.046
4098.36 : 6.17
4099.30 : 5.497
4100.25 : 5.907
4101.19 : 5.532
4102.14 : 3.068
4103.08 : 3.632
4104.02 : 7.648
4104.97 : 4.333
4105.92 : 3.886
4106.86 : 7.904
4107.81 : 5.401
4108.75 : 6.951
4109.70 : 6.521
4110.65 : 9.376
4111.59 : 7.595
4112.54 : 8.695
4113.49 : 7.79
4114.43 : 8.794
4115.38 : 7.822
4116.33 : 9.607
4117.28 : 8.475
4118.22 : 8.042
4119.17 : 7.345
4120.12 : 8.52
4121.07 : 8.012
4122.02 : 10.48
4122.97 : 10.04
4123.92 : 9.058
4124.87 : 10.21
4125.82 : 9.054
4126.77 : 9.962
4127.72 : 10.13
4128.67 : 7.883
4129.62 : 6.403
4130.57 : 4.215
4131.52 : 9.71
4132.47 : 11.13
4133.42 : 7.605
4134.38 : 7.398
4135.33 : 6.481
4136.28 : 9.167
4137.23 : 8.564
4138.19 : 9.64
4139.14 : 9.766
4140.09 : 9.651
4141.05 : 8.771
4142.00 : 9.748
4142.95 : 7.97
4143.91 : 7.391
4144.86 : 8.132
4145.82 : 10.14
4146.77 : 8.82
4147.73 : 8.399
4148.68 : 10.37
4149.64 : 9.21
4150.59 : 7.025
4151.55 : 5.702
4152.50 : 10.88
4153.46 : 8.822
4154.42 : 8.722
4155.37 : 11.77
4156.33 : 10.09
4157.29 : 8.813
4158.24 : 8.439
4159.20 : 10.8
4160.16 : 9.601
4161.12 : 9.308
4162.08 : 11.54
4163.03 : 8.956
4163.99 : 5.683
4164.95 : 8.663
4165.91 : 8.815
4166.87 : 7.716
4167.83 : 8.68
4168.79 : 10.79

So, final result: 8.0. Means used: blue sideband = 9.27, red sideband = 8.76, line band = 7.16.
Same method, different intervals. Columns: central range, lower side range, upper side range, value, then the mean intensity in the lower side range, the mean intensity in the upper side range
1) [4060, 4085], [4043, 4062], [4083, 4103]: -3.4 A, 9.26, 6.86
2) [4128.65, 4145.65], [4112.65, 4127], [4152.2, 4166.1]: 1.4 A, 8.86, 9.38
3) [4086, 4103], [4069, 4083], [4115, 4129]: 4.6 A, 9.1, 8.99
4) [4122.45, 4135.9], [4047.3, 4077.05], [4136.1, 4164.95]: 0.9 A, 9.34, 9.06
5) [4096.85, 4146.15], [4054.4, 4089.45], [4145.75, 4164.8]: 6.7 A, 9.01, 9.13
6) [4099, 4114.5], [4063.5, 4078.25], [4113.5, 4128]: 4.6 A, 9.2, 8.98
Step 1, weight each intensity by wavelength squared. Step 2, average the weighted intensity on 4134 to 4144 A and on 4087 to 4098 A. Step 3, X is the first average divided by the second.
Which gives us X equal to 1.24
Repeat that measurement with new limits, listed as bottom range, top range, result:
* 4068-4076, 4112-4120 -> 0.92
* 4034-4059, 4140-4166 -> 0.99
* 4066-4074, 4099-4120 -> 0.73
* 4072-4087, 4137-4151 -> 1.05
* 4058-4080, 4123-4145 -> 0.97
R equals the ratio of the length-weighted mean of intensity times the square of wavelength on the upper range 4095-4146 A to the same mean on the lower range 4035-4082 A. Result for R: 0.9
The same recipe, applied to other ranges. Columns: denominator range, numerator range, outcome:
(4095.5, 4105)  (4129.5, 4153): 1.56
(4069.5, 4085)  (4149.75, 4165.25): 1.05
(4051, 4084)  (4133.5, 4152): 0.96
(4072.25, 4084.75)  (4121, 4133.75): 1.02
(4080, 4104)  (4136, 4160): 1.31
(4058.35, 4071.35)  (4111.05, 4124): 0.92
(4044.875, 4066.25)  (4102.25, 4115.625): 0.76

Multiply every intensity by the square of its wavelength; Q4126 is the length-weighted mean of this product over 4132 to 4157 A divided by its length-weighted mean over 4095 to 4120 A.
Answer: 1.34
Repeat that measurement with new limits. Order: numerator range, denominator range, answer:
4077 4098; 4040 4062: 0.86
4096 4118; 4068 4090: 0.77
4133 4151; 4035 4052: 0.93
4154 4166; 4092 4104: 1.68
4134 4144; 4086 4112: 1.34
